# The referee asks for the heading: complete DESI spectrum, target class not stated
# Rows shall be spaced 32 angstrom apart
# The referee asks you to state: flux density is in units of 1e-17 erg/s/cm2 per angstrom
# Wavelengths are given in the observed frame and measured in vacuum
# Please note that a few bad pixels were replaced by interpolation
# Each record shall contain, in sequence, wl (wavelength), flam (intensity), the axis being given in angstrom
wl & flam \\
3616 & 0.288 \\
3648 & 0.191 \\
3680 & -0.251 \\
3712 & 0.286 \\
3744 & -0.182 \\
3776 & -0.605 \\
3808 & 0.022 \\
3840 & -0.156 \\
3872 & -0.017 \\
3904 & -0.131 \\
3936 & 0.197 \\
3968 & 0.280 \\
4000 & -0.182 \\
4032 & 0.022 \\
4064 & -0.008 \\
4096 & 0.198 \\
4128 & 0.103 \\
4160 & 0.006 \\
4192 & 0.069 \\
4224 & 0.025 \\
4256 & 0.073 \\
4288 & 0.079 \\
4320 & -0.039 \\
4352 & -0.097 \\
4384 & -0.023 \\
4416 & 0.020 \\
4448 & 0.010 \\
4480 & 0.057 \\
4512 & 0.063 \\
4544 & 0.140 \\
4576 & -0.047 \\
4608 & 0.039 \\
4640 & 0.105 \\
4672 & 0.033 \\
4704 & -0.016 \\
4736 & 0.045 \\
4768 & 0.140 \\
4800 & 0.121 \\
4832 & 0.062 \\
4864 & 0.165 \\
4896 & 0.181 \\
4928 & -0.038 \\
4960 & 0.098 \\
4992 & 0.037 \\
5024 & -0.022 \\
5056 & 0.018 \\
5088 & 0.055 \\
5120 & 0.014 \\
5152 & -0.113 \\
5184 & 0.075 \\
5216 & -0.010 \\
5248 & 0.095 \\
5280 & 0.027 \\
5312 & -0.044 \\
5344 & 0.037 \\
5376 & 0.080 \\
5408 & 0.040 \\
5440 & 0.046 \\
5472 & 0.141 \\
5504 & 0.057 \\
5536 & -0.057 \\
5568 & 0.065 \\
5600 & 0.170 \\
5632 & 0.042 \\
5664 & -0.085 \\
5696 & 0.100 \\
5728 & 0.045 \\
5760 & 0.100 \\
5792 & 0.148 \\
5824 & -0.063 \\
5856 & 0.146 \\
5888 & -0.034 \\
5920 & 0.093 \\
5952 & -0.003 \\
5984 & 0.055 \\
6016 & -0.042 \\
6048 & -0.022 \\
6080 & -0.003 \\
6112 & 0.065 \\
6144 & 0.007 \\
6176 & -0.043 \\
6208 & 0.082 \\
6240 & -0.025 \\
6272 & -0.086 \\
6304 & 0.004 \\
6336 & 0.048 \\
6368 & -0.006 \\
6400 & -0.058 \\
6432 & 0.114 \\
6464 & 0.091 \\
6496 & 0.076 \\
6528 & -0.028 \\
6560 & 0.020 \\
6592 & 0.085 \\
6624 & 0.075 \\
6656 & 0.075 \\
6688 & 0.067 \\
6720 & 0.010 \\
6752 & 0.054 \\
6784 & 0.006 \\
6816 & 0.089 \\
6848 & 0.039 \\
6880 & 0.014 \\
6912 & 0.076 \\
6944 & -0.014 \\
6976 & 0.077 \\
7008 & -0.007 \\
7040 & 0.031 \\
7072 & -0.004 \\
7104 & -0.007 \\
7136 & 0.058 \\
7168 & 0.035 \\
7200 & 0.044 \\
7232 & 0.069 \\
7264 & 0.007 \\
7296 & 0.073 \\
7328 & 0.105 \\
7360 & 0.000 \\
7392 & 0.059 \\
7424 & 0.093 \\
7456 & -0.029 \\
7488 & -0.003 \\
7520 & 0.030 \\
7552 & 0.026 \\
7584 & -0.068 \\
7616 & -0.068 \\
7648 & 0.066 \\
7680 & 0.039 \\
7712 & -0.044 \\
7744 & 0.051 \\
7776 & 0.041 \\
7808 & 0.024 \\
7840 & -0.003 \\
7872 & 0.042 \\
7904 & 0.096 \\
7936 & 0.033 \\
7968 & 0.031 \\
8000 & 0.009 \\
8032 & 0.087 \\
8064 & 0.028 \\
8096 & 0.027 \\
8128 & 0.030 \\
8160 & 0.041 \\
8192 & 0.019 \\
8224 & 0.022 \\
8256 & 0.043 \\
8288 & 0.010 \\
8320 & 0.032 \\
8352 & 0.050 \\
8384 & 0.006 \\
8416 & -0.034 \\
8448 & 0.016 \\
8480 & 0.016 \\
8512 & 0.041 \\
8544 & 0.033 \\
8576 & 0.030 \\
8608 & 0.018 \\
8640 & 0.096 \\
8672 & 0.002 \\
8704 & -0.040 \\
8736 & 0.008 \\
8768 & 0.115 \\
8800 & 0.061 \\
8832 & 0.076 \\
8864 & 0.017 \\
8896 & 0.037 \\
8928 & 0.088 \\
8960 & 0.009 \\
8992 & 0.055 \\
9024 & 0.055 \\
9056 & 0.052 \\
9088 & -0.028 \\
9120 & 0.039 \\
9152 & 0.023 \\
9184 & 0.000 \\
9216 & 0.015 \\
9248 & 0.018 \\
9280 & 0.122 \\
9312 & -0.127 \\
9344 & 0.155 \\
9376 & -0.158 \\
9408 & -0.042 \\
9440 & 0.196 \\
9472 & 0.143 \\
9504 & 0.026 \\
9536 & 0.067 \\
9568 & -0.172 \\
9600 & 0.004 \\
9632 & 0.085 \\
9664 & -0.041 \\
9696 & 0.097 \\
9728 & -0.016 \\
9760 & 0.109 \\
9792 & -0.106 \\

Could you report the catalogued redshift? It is 1.50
